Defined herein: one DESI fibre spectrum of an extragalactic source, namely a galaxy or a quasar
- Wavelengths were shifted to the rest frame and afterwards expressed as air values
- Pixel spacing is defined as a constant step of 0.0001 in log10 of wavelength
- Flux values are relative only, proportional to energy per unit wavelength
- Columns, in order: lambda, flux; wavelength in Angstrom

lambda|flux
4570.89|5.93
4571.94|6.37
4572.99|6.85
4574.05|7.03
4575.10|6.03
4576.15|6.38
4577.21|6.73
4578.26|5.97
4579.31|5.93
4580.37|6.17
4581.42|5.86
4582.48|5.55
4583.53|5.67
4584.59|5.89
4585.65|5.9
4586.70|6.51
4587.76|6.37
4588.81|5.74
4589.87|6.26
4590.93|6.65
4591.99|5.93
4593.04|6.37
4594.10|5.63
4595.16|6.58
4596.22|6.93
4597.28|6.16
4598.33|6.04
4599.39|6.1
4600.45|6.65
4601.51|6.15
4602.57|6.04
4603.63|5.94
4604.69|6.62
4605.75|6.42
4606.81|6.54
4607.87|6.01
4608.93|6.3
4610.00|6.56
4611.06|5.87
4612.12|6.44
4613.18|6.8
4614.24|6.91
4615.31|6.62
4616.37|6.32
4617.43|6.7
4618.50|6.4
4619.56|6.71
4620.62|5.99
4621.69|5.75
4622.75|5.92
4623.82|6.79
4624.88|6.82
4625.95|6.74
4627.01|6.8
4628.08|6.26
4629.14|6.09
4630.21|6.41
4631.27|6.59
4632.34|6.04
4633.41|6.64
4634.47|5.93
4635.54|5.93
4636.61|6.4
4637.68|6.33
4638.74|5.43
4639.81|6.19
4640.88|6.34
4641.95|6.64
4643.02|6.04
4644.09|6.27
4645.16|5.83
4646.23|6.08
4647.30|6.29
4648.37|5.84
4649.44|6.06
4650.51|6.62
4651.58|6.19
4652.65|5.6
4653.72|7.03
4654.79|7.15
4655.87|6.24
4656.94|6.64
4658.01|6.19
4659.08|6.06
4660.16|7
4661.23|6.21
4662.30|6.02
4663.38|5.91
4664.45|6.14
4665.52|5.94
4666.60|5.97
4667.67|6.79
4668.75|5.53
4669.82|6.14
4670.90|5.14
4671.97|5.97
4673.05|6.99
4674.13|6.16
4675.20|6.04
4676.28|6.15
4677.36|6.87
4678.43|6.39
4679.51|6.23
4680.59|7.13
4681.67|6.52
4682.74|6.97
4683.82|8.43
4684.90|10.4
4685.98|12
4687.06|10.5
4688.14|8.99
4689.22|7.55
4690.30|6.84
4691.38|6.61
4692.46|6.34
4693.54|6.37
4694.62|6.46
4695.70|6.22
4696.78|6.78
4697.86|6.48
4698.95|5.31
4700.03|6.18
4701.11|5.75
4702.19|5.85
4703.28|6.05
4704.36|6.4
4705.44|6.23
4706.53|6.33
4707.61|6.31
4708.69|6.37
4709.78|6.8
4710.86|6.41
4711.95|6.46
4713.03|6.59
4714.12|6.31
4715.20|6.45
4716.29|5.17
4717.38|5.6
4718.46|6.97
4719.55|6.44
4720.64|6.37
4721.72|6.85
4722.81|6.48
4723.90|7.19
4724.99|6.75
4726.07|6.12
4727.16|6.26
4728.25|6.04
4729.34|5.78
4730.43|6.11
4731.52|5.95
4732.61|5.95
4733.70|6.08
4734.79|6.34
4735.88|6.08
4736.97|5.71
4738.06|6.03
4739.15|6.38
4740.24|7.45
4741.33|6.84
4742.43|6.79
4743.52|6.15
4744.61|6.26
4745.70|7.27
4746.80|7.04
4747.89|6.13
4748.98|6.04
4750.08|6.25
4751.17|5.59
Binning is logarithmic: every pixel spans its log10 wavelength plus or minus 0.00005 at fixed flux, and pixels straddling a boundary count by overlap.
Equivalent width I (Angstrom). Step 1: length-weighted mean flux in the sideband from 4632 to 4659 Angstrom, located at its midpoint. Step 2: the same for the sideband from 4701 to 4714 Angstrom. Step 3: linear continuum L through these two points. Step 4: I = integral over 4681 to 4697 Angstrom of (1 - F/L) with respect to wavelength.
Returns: -3.9 Angstrom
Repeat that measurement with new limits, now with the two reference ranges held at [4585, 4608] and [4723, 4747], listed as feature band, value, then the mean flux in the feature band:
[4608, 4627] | -0.5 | 6.45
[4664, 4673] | 0.4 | 6.01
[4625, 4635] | -0.2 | 6.41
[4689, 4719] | 0.2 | 6.32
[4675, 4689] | -3.5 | 7.93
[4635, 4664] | 0.3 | 6.24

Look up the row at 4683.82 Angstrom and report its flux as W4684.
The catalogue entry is 8.43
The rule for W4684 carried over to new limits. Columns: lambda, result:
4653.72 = 7.03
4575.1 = 6.03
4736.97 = 5.71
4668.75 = 5.53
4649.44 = 6.06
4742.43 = 6.79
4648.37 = 5.84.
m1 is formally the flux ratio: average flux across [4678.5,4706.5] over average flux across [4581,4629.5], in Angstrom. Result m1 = 1.13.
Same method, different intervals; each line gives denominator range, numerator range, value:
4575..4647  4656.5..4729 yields 1.06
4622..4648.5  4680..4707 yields 1.14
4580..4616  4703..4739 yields 1.01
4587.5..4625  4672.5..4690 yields 1.22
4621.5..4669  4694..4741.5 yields 1.00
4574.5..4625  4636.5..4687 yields 1.05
